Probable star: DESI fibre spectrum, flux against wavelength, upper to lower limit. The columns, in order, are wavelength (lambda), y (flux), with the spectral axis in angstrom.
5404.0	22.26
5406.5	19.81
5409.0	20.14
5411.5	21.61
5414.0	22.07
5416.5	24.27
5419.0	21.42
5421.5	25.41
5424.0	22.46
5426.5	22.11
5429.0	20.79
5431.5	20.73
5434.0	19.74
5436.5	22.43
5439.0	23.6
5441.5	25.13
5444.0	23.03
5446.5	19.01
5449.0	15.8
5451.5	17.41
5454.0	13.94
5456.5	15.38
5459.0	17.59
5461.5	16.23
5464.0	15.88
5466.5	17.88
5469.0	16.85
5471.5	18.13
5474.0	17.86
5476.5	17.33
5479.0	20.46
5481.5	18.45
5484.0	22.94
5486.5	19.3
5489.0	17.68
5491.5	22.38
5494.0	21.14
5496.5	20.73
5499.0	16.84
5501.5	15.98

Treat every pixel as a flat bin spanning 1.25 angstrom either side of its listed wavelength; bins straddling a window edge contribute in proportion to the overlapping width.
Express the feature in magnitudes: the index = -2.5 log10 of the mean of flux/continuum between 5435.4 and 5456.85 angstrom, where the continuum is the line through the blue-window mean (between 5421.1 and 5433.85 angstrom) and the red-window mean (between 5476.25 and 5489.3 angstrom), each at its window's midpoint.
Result 0.08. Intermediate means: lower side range 21.9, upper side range 19.6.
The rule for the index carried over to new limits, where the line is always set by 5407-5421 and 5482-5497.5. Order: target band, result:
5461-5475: 0.217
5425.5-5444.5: -0.029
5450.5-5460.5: 0.303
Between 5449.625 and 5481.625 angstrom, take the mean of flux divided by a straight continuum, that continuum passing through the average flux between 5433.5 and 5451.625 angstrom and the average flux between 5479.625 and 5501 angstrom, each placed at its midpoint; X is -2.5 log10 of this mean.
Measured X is 0.19 mag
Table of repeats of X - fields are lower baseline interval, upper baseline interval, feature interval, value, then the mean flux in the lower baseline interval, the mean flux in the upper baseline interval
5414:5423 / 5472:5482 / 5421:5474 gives 0.09 mag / 23.4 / 18.5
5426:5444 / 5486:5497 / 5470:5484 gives 0.11 mag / 22.1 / 20.3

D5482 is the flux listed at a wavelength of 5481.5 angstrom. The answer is 18.45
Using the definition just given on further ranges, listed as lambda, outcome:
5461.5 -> 16.23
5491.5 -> 22.38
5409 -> 20.14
